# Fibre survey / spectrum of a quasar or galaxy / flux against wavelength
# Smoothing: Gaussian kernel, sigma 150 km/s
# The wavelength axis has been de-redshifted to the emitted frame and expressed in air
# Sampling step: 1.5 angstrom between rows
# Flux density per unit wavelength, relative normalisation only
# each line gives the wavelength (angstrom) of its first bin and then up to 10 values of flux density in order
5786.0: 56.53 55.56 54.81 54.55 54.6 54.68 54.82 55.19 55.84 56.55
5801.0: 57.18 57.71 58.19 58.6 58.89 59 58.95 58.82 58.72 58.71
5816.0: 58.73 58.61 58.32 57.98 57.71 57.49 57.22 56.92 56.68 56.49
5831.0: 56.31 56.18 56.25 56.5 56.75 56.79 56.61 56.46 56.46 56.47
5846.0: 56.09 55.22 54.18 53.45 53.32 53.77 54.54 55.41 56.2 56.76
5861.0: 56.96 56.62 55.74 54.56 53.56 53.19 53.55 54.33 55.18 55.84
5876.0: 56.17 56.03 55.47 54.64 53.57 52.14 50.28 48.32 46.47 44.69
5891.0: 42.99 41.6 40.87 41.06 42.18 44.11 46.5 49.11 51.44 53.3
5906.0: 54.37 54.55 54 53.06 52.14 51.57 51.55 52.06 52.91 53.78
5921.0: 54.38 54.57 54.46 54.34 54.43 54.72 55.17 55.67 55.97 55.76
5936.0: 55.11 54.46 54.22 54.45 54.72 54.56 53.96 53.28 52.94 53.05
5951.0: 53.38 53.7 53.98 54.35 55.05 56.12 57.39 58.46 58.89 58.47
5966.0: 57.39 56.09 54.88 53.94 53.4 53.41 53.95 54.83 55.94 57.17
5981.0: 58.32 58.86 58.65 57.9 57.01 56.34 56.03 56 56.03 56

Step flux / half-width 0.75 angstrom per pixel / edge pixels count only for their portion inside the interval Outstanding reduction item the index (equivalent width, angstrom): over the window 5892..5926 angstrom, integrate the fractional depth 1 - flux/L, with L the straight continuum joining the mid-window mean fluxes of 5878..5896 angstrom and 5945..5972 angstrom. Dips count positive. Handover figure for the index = -0.1 angstrom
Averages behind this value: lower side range 47.9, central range 50.4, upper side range 55.3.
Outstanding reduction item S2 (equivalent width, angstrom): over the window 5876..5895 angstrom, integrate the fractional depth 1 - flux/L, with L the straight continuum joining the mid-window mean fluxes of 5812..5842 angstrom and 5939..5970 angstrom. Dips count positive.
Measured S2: 2.4 angstrom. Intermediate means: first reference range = 57.3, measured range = 49.1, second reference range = 55.2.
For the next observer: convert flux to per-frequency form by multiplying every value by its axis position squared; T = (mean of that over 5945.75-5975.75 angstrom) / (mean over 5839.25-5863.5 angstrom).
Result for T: 1.0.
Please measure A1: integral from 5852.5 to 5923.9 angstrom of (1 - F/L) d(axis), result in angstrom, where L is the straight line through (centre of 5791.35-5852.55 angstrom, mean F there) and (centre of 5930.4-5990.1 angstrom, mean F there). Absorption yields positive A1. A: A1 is 5.5 angstrom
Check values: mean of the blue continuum 56.8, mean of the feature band 51.9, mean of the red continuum 55.5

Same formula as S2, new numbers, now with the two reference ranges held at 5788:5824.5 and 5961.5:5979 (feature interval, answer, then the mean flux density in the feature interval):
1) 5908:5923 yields 0.9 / 53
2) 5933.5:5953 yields 0.6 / 54.2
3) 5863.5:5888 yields 1.3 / 53.7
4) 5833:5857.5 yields 0.6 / 55.5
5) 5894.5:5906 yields 1.9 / 47.2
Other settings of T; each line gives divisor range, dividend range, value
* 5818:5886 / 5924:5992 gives 1.04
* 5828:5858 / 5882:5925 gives 0.91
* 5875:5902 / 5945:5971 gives 1.18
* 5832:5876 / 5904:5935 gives 1.00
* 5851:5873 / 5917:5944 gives 1.02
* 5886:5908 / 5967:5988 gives 1.23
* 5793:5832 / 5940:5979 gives 1.01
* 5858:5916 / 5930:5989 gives 1.11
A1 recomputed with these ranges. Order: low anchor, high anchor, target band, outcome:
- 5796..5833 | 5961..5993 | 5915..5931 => 0.81 angstrom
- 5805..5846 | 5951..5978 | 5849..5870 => 0.79 angstrom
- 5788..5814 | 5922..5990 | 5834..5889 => 1.65 angstrom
